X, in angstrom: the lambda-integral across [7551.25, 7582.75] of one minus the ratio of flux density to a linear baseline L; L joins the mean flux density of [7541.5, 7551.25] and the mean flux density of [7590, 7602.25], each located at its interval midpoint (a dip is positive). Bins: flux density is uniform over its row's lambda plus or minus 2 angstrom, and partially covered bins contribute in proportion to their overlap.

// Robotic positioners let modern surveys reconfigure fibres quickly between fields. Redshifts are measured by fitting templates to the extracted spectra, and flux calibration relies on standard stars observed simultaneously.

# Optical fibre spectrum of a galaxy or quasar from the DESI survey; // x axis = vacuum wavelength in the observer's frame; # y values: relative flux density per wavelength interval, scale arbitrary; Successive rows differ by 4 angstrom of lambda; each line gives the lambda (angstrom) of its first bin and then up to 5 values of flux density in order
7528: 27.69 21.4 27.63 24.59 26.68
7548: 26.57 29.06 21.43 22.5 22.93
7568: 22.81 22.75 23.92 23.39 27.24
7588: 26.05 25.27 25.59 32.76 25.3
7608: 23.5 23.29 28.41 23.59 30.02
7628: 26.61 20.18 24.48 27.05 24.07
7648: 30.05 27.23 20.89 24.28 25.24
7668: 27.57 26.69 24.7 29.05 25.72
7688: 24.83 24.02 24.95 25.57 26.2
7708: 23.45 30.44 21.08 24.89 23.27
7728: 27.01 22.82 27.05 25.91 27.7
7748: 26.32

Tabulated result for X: 4.36 angstrom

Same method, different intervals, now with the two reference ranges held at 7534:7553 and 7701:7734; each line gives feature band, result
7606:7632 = 0.51 angstrom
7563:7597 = 2.50 angstrom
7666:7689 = -1.04 angstrom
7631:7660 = 0.81 angstrom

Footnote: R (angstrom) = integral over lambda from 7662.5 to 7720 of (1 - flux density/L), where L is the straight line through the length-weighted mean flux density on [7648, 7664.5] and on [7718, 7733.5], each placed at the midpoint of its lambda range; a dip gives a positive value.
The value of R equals -2.0 angstrom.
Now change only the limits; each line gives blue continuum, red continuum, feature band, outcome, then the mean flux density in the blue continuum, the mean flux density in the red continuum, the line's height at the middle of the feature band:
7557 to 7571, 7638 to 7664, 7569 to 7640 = -4.3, 22.7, 25.6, 24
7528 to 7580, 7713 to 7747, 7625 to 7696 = -1.8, 24.4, 25.2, 24.9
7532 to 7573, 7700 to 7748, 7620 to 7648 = -0.7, 24.6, 25.5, 25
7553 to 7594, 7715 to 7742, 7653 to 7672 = -0.4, 24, 24.7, 24.4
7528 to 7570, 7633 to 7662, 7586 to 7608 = -1.5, 24.7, 25.3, 25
